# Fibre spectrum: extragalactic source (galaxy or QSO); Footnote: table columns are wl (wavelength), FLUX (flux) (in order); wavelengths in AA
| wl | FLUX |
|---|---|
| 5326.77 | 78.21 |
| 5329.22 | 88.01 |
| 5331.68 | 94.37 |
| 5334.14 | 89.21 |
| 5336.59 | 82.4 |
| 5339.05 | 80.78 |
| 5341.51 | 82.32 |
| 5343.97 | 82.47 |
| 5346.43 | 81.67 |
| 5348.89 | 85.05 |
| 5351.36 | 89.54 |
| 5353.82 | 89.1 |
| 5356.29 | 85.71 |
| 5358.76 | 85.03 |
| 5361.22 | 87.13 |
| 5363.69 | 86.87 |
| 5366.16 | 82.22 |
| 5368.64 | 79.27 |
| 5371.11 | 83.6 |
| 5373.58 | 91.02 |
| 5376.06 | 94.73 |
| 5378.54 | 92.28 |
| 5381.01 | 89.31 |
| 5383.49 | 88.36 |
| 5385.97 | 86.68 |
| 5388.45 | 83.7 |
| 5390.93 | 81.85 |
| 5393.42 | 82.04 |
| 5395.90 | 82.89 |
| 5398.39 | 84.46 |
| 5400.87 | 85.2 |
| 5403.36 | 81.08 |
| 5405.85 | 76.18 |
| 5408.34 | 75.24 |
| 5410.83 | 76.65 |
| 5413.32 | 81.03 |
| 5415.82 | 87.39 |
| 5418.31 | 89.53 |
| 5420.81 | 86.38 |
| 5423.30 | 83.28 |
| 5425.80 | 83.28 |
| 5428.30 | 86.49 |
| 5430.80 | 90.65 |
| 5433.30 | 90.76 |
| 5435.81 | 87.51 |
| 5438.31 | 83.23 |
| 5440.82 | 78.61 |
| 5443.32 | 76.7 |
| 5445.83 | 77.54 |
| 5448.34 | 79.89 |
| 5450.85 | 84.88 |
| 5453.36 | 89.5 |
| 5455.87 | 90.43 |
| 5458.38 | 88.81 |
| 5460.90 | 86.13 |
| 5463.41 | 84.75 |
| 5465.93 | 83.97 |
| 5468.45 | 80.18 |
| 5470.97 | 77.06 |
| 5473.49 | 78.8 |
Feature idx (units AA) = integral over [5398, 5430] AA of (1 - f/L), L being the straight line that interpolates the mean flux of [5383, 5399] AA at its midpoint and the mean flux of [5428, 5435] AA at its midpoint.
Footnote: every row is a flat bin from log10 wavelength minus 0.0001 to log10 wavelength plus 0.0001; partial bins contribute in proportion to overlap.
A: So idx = 1.6 AA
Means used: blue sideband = 84.1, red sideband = 89.5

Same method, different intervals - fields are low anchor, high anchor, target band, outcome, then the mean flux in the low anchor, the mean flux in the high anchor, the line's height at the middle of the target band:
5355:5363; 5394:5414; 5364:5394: -1.02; 86.1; 80.4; 83.5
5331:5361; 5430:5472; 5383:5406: 0.40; 85.5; 84.1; 84.9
